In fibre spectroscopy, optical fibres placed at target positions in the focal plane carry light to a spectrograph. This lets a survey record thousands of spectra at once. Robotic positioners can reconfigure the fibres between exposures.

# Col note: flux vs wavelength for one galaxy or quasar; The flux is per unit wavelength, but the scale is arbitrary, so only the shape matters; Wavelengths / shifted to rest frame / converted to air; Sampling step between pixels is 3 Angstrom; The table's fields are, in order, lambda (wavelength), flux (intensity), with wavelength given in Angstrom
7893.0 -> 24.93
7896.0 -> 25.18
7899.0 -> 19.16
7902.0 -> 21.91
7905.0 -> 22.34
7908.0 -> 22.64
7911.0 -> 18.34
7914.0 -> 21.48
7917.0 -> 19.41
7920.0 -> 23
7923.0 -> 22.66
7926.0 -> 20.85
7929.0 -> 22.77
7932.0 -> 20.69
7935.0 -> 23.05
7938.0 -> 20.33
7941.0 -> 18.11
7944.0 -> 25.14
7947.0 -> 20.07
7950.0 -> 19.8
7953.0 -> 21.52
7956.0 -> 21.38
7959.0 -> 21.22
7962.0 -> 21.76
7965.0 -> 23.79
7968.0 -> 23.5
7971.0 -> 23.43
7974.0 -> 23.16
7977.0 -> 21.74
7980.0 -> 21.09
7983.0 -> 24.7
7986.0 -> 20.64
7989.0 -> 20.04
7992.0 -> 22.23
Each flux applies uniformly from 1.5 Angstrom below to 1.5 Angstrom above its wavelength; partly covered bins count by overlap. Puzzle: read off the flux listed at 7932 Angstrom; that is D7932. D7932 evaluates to 20.69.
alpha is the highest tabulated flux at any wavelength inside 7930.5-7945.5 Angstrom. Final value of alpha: 25.14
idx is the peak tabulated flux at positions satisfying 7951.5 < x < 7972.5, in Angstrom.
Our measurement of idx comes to 23.79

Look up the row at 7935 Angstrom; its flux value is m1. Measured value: 23.05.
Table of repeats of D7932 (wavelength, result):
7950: 19.8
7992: 22.23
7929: 22.77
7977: 21.74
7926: 20.85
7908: 22.64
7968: 23.5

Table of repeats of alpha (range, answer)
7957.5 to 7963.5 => 21.76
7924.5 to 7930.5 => 22.77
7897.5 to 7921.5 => 23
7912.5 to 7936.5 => 23.05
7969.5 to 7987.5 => 24.7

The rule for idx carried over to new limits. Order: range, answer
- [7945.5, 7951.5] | 20.07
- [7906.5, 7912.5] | 22.64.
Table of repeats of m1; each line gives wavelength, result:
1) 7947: 20.07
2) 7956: 21.38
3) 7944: 25.14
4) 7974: 23.16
